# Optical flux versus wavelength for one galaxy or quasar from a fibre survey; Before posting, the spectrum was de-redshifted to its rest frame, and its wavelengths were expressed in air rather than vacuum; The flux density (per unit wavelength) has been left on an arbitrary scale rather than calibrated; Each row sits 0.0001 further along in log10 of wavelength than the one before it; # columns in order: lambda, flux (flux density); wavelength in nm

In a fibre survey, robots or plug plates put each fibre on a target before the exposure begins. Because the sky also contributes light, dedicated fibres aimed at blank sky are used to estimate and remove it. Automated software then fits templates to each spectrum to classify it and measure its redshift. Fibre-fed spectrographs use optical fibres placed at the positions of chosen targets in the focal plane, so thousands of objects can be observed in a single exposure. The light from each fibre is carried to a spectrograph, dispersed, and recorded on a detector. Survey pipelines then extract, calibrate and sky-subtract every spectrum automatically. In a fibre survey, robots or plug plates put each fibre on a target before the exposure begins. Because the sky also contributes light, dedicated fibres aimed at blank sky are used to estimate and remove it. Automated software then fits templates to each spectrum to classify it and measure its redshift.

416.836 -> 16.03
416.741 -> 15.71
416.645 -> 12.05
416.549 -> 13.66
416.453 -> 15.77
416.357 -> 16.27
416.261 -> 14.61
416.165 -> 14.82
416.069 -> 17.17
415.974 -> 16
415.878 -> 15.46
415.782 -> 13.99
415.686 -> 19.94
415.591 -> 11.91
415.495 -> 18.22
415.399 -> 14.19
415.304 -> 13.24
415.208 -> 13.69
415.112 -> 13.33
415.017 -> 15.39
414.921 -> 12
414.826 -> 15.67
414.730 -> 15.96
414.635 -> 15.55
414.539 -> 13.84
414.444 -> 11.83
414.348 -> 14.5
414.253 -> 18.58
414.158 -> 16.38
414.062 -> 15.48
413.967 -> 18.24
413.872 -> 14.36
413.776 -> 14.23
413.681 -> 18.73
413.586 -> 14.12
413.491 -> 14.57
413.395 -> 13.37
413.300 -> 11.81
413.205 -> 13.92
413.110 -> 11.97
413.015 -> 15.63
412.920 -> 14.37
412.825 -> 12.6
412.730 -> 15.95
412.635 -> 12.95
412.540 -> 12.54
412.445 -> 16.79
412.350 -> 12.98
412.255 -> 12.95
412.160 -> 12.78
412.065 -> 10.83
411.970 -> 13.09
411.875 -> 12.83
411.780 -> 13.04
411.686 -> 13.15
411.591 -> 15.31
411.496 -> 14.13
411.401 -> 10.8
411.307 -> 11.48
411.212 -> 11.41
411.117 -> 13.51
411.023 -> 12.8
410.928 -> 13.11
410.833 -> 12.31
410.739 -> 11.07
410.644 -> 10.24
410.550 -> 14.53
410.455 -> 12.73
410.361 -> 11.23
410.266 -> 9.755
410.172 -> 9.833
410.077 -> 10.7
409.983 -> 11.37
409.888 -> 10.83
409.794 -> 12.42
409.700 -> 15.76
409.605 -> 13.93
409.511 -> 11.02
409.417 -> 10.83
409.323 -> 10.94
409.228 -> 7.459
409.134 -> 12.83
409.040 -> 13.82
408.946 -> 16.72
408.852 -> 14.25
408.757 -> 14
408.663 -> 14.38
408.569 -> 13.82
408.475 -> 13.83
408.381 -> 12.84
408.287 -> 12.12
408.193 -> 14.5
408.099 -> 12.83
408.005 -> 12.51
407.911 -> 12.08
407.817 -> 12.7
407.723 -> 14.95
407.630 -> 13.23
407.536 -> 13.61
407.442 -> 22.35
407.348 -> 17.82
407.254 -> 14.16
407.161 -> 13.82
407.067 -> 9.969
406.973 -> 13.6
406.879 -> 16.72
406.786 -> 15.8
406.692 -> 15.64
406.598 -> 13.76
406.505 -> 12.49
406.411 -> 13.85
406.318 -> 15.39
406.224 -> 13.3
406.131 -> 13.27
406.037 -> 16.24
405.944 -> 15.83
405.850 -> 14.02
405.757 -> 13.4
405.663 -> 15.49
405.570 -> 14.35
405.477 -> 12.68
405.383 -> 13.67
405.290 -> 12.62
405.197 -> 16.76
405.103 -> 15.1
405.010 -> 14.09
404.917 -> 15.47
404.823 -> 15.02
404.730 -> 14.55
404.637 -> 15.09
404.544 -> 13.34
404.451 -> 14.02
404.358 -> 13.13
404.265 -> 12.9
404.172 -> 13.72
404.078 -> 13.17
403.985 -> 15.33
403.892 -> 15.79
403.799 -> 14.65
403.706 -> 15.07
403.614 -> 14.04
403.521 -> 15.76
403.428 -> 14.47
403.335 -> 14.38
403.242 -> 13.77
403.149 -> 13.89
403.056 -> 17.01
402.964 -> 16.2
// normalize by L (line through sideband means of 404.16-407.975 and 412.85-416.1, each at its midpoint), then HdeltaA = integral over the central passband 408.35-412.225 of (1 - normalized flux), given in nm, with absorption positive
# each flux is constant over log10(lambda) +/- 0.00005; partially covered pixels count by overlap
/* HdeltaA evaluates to 0.57 nm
